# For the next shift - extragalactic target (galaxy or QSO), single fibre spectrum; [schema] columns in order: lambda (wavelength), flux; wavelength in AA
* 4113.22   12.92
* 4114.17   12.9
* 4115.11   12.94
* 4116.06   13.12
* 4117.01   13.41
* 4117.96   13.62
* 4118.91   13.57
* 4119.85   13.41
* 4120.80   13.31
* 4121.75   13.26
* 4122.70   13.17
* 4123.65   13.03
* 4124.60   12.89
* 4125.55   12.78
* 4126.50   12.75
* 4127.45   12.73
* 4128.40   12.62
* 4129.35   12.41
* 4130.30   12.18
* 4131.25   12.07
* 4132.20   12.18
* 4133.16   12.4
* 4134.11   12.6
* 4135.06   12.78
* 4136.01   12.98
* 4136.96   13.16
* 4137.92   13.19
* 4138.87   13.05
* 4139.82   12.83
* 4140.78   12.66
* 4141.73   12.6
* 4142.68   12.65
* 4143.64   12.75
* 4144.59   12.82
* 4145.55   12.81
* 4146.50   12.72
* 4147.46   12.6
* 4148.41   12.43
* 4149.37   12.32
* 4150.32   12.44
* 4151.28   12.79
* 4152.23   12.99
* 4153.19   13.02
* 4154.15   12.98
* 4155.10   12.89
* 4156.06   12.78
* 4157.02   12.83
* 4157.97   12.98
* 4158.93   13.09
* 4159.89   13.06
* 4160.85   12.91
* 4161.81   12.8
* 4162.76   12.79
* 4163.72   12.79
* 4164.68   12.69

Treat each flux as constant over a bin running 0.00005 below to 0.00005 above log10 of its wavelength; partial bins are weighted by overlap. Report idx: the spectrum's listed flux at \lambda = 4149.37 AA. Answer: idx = 12.32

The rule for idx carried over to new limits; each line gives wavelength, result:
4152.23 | 12.99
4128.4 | 12.62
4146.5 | 12.72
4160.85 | 12.91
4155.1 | 12.89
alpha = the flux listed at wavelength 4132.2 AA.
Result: 12.18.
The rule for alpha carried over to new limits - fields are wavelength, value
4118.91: 13.57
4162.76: 12.79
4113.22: 12.92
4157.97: 12.98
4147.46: 12.6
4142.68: 12.65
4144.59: 12.82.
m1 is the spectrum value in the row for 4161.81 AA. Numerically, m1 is 12.8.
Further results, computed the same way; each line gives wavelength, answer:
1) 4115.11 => 12.94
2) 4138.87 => 13.05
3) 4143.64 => 12.75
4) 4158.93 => 13.09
